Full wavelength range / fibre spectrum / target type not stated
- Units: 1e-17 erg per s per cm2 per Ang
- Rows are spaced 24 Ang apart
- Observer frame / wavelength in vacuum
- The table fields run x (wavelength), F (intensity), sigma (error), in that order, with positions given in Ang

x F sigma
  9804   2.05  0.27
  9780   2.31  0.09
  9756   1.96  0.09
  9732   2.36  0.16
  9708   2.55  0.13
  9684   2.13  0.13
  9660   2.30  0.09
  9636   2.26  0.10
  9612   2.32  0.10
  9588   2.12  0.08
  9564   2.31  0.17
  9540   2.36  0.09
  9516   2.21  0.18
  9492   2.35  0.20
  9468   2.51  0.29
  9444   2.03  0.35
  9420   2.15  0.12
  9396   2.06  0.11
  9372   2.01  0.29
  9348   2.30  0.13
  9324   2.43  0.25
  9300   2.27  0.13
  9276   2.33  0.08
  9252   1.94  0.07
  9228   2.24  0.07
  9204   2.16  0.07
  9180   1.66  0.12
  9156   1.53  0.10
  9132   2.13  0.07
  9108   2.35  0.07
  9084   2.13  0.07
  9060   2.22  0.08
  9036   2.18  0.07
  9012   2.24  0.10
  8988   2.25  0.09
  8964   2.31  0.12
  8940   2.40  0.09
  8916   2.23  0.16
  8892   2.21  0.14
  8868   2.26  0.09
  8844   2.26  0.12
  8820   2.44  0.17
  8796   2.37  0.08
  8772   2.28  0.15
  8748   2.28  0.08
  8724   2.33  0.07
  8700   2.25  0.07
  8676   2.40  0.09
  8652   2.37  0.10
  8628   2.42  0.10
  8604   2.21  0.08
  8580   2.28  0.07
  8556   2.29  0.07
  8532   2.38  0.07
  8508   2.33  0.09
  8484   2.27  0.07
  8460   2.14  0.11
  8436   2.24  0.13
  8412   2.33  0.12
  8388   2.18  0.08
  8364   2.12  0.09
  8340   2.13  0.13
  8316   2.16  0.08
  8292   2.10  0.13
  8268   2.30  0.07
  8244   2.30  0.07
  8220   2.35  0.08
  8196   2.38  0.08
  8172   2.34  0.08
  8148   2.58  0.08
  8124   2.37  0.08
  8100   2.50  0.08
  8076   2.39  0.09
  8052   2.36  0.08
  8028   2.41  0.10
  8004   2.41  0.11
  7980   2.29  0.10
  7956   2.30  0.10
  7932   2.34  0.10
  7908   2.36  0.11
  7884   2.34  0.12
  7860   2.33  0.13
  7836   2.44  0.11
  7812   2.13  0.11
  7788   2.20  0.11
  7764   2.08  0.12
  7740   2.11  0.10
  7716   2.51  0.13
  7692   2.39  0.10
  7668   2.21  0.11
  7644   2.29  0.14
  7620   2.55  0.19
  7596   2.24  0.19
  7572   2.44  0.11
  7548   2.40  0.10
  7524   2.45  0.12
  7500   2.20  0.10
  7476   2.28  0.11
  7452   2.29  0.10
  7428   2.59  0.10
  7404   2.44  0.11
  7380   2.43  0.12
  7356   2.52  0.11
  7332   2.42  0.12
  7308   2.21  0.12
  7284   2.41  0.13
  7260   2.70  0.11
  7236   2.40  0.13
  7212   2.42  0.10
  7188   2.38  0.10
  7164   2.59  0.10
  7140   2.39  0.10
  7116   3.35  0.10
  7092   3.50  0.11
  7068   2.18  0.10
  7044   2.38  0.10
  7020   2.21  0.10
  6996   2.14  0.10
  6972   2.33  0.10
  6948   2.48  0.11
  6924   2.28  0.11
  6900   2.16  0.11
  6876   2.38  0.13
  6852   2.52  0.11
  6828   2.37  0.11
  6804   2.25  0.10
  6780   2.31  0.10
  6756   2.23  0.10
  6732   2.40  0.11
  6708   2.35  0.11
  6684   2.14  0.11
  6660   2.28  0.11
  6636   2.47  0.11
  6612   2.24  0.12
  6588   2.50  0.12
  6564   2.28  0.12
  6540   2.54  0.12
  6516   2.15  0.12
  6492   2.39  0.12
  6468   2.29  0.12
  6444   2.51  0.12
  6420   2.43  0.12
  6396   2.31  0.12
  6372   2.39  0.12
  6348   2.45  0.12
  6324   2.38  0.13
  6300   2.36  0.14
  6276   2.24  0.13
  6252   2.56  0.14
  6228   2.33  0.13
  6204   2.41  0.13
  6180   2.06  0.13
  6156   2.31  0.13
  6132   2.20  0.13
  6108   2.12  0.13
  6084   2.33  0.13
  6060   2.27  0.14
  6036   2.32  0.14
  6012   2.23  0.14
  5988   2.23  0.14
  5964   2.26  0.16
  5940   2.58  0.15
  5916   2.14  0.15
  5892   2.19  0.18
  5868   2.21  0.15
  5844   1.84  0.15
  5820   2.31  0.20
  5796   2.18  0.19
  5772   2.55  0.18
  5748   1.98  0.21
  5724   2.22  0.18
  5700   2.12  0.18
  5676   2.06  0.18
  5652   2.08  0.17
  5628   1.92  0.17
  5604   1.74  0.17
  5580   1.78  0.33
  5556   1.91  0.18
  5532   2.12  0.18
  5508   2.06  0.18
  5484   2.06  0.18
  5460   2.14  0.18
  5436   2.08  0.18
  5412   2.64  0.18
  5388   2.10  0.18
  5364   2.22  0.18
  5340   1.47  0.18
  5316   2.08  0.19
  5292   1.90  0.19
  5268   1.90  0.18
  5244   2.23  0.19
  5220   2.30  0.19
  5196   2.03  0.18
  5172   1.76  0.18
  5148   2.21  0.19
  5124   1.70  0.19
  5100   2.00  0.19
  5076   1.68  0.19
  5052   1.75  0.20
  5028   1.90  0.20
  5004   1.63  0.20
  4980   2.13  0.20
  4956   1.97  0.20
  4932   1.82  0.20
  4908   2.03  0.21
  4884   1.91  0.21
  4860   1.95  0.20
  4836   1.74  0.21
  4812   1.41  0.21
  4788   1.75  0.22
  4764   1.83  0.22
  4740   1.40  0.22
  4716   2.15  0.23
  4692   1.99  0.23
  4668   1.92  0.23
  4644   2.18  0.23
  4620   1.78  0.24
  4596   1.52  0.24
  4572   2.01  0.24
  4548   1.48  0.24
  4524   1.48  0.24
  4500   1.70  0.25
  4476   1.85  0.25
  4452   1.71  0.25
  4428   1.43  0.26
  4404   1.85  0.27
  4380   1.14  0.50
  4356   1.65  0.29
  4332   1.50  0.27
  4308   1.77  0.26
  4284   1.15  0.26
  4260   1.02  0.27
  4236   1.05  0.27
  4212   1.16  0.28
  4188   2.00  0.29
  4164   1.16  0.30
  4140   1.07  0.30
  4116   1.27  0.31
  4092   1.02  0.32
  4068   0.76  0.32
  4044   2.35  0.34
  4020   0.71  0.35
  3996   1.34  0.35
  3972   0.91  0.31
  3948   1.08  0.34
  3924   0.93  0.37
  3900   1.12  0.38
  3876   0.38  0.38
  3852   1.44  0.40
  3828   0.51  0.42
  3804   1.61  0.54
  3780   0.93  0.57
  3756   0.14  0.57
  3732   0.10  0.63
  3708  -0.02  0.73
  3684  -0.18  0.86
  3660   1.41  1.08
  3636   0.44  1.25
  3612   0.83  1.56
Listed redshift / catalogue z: 0.08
